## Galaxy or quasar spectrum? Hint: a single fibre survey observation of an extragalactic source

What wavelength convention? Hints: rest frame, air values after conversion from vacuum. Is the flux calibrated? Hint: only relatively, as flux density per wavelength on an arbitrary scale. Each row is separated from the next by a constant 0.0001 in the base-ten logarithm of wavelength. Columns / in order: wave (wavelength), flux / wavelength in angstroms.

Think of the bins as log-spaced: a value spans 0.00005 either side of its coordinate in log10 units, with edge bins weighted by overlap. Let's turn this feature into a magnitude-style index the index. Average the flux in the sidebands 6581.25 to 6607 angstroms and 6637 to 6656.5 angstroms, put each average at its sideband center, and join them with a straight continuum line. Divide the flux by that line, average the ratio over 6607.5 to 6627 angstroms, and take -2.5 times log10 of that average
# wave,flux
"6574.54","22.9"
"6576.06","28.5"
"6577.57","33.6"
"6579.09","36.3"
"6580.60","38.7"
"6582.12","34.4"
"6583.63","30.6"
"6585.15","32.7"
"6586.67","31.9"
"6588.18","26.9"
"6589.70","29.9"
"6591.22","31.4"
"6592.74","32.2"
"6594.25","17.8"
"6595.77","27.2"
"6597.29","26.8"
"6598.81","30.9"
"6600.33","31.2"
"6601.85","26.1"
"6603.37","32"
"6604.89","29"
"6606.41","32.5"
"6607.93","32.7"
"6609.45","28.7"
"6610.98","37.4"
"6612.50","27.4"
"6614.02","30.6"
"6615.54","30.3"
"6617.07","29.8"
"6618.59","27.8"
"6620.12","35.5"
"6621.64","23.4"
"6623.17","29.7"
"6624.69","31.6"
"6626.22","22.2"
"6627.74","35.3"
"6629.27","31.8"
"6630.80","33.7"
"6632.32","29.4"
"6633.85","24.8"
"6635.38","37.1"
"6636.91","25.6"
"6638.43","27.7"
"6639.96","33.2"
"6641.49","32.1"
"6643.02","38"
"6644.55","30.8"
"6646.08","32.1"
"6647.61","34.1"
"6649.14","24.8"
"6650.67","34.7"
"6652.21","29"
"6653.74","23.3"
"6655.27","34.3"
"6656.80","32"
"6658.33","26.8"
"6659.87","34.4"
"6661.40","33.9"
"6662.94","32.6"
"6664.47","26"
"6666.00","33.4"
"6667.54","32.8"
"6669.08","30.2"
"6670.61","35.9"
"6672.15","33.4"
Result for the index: 0.02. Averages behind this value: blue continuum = 29.6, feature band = 29.7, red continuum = 31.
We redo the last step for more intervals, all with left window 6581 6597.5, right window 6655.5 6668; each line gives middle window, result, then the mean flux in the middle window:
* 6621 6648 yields 0.005 mag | 30.7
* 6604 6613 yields -0.047 mag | 31.4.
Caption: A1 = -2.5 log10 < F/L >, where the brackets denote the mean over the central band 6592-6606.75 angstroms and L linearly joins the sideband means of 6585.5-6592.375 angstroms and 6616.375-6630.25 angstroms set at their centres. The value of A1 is 0.06 mag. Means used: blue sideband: 30.3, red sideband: 29.7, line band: 28.5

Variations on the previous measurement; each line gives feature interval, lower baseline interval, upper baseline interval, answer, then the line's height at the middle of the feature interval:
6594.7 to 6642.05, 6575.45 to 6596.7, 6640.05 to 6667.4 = 0.04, 31.1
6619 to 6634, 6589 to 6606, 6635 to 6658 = 0.01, 30.1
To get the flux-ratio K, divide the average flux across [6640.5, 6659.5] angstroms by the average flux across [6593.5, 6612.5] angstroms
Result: 1.06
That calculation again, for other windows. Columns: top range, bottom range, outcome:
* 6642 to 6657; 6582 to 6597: 1.07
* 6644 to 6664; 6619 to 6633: 1.02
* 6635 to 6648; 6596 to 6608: 1.07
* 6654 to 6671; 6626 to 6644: 1.02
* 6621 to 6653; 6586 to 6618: 1.03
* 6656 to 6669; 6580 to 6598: 1.05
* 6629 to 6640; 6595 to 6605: 1.04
